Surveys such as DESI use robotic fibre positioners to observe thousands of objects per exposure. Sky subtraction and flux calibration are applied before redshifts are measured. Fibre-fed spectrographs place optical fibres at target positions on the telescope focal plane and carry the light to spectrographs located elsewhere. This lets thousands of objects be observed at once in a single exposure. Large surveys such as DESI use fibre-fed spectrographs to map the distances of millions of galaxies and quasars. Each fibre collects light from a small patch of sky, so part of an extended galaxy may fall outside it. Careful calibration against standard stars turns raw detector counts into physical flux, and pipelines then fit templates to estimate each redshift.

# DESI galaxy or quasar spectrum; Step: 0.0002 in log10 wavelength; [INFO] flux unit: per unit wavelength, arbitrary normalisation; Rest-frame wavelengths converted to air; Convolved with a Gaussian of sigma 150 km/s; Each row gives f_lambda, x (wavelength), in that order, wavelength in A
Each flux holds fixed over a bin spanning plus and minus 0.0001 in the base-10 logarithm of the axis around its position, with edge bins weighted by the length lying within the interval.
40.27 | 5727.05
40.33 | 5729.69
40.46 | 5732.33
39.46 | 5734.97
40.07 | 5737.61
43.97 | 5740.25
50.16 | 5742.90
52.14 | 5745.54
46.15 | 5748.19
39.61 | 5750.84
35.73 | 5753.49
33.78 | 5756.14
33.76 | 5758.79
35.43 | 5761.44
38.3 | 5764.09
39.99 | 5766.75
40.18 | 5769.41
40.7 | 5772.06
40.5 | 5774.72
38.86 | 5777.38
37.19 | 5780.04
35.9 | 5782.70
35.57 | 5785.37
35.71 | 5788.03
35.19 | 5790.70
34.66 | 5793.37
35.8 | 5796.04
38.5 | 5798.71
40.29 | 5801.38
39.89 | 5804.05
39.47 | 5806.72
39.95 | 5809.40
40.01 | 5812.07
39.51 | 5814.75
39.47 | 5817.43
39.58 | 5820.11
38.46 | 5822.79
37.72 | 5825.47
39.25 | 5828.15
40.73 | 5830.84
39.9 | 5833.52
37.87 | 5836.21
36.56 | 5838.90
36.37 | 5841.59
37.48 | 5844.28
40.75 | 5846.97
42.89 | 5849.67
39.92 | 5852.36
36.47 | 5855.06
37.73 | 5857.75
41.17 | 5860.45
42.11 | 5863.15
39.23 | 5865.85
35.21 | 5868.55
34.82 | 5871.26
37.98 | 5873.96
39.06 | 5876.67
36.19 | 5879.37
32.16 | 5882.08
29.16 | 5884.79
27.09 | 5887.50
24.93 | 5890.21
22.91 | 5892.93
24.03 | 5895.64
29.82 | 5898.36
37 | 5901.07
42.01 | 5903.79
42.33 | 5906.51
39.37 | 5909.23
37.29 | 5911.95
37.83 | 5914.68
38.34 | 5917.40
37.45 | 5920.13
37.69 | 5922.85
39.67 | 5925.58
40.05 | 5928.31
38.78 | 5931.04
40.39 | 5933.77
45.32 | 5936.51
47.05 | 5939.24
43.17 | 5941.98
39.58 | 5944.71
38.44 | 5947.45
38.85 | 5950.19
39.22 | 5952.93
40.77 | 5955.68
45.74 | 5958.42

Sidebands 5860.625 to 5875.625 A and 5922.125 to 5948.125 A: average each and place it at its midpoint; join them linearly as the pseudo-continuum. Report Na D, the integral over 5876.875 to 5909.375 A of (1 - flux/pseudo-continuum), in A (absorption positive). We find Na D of 5.85 A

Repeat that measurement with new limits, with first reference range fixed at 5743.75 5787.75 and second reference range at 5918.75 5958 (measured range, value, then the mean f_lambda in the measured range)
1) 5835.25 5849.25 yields 0.56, 38.1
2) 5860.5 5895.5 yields 5.83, 33.4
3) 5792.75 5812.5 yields 0.36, 38.7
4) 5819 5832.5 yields 0.14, 39.2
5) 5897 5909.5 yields 0.71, 38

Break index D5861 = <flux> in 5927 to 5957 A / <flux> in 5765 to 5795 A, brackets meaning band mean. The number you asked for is 1.09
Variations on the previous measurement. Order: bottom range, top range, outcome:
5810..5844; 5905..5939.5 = 1.03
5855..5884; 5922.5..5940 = 1.11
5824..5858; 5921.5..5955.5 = 1.05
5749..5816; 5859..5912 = 0.92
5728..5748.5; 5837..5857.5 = 0.88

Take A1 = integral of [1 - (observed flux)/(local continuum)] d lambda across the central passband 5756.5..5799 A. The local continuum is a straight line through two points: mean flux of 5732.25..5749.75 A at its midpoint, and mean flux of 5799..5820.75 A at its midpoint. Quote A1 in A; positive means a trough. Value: 5.0 A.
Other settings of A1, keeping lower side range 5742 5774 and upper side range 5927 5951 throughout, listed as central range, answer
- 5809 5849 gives 1.77 A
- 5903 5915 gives 0.40 A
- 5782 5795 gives 1.65 A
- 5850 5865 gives 0.44 A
